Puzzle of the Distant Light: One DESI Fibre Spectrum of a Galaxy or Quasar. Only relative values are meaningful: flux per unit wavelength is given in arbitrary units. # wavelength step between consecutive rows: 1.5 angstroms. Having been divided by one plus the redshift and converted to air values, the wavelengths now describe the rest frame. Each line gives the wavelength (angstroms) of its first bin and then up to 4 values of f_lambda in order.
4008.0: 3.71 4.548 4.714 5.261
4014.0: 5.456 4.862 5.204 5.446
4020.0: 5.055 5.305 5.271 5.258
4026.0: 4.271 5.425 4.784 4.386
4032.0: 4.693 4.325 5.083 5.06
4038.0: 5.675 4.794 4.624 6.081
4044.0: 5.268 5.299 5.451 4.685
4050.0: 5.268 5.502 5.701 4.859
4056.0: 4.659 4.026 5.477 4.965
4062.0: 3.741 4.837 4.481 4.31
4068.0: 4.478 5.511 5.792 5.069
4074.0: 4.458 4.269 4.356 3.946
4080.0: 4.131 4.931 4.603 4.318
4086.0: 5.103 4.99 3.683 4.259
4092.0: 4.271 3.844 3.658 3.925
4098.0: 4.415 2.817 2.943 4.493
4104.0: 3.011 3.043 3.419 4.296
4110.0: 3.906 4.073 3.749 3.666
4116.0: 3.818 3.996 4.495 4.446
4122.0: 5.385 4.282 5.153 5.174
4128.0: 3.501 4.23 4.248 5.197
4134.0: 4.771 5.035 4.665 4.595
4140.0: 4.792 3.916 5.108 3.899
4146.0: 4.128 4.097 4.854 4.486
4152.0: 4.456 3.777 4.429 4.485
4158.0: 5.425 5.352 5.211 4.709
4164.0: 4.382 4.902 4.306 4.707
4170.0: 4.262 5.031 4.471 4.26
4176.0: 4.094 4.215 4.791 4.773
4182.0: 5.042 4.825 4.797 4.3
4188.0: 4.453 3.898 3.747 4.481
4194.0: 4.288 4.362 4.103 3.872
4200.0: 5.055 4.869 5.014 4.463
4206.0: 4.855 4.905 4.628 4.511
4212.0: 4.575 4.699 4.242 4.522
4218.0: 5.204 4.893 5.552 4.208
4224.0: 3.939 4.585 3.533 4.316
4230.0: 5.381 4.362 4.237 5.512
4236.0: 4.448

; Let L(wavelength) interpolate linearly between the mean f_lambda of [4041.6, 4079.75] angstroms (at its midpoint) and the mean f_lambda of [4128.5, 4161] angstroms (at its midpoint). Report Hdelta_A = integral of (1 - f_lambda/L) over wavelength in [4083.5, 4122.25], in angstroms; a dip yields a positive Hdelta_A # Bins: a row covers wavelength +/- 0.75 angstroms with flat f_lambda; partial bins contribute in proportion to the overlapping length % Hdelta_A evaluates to 6.1 angstroms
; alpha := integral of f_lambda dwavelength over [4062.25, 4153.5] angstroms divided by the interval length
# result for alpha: 4.32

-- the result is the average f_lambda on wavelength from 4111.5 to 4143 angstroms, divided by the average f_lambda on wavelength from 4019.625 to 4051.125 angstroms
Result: 0.88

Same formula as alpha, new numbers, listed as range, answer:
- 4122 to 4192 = 4.56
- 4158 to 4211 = 4.58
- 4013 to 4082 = 4.93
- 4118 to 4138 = 4.65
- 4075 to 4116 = 4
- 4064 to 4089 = 4.64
